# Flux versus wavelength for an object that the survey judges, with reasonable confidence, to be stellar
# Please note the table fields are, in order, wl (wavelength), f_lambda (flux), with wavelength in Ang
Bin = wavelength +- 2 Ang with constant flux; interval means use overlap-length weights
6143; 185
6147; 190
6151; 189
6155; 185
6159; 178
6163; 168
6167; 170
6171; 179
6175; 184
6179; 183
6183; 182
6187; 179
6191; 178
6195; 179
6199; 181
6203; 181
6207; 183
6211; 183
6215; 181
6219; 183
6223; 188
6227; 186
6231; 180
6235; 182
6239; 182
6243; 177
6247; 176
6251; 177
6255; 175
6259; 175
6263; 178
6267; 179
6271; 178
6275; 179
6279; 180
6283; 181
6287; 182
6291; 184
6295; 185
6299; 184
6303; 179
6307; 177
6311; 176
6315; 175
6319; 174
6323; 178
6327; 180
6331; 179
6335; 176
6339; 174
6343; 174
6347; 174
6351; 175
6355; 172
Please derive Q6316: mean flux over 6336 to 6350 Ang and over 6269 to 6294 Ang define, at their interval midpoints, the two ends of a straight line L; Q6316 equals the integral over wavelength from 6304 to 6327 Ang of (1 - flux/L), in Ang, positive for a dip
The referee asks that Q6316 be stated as 0.1 Ang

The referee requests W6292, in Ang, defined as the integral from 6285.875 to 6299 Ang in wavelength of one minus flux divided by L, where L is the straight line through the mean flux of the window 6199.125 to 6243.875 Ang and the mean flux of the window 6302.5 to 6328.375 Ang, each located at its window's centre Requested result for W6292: -0.4 Ang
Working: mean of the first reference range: 182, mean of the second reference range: 177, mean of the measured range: 184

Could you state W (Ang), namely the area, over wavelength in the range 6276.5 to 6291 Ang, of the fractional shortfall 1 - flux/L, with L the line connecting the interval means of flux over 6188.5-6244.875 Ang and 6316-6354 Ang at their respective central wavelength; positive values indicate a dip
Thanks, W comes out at -0.2 Ang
